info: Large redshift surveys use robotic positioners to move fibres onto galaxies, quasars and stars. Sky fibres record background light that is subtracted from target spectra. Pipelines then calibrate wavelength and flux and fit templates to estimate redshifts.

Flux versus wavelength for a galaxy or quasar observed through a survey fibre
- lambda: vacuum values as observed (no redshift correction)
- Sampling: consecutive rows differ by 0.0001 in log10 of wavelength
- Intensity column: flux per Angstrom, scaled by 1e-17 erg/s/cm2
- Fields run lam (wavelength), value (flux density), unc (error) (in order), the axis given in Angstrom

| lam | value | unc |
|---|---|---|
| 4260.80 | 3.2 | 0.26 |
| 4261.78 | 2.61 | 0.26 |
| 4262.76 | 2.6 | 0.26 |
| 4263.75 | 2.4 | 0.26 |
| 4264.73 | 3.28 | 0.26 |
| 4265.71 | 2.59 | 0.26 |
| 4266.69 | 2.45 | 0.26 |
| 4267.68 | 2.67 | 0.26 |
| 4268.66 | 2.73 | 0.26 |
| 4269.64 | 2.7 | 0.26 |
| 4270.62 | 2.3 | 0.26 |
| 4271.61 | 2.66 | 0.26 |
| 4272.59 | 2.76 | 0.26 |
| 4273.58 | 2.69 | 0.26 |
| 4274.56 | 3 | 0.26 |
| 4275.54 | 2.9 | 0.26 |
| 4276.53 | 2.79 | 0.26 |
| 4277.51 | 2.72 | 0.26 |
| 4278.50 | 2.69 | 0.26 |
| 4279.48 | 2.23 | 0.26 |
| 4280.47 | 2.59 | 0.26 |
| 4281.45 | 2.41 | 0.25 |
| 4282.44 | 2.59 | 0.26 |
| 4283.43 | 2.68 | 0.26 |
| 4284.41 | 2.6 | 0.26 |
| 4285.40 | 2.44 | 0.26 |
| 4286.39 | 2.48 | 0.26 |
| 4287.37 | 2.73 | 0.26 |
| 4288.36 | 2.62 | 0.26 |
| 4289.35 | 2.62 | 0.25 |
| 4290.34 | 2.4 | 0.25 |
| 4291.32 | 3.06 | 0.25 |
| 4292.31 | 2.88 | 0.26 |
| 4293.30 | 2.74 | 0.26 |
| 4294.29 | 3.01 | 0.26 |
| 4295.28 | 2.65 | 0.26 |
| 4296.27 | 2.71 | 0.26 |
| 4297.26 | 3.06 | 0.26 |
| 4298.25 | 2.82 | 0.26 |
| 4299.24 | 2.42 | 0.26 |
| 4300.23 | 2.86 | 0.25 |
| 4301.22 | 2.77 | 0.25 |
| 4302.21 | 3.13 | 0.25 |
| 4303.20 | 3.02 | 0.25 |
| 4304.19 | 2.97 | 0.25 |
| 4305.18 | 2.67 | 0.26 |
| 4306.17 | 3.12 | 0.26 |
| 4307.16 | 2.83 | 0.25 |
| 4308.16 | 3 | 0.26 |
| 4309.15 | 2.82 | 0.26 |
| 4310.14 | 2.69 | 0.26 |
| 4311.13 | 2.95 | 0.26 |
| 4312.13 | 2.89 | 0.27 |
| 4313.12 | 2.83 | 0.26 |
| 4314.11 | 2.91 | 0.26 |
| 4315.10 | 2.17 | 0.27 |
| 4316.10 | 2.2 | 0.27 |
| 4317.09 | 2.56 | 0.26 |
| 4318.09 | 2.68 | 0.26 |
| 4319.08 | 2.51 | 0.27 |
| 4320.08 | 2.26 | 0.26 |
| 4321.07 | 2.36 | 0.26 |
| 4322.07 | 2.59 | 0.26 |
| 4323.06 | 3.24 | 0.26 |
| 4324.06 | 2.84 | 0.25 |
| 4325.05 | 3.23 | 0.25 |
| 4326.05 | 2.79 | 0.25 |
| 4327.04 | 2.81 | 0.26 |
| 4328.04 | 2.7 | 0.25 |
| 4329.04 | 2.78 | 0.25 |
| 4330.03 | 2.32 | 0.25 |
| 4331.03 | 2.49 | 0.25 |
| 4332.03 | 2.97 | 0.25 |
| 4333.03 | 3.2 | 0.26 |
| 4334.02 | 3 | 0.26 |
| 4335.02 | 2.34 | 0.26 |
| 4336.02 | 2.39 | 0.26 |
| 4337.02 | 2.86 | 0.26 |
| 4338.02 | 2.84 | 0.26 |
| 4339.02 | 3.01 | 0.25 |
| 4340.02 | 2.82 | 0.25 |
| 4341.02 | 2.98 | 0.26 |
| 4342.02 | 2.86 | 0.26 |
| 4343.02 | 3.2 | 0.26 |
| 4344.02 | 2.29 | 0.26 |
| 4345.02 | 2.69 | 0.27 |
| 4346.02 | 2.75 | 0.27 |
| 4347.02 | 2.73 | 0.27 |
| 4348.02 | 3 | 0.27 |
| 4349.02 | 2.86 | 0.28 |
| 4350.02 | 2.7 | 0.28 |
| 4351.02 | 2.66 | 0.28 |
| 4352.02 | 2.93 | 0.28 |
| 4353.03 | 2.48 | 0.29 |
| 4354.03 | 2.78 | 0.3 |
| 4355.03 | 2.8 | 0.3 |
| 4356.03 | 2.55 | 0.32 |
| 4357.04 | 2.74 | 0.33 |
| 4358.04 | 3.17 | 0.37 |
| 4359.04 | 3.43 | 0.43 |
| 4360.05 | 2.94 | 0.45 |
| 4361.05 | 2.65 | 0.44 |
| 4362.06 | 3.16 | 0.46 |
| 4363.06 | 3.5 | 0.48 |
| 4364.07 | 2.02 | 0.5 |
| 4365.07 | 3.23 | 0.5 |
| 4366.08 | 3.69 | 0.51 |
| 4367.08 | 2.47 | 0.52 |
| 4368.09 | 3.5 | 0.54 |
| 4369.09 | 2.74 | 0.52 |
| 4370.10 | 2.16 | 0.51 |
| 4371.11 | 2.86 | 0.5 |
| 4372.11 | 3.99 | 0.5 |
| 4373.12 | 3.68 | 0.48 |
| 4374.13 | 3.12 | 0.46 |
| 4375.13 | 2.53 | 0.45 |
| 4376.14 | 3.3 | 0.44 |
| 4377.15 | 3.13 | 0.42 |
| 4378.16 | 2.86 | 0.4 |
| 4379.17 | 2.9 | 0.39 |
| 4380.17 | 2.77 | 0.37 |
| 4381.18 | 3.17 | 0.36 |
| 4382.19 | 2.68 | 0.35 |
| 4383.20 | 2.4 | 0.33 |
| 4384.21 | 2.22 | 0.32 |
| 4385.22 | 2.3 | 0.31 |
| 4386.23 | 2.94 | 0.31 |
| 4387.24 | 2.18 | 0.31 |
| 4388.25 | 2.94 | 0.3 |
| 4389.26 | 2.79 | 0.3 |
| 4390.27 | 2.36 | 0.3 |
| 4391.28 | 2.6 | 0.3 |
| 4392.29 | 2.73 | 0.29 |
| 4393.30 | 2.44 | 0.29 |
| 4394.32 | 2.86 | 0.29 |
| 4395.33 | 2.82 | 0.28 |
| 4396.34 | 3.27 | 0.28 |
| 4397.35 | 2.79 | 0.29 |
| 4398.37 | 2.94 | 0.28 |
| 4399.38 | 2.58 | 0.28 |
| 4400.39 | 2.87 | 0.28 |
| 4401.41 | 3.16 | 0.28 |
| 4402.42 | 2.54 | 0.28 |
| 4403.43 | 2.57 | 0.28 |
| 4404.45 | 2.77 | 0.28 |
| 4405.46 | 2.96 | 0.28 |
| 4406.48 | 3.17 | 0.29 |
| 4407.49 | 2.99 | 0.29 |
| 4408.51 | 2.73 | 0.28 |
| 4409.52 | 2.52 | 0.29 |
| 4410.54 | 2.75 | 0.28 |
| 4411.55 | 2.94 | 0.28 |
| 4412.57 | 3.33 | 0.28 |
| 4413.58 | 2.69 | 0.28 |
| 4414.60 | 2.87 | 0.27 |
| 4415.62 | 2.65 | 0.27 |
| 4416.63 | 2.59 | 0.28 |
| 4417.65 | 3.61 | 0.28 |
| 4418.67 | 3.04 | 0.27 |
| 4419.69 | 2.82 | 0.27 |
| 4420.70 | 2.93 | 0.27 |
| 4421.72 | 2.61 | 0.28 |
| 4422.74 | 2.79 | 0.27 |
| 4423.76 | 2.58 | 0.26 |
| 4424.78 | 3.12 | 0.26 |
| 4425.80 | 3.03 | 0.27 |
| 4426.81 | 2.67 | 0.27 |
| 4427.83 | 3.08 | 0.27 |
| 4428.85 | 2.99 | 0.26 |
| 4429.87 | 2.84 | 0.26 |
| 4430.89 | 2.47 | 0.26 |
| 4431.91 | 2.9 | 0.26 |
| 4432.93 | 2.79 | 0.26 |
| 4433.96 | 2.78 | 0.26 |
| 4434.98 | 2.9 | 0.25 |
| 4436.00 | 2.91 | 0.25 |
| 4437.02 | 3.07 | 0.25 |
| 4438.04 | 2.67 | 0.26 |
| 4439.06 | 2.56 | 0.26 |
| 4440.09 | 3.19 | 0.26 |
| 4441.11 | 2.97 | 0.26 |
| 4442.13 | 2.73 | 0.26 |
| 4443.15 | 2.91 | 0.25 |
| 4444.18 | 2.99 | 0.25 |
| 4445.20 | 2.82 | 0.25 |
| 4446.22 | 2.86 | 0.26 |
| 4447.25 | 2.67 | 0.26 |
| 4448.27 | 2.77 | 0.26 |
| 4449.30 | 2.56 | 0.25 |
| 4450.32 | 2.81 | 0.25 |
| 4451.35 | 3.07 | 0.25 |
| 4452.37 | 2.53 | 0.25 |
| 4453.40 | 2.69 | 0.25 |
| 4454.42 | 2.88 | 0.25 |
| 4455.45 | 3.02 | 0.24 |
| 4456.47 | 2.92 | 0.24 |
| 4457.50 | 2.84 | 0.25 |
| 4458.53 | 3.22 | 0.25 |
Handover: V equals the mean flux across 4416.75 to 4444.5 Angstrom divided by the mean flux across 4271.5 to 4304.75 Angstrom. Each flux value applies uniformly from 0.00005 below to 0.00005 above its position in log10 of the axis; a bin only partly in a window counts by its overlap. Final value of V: 1.1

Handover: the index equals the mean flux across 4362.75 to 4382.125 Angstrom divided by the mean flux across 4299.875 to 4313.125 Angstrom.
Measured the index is 1.0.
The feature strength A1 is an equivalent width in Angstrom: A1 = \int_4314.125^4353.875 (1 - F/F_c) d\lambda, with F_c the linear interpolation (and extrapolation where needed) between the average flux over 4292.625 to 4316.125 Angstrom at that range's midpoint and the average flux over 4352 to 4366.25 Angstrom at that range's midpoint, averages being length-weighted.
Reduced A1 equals 2.05 Angstrom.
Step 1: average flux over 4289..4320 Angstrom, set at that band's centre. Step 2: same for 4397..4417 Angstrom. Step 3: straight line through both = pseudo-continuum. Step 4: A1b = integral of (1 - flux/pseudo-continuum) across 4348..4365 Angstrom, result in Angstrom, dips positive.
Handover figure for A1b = -0.3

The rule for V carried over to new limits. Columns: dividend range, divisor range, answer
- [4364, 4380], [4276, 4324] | 1.12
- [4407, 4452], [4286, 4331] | 1.04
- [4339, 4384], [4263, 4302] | 1.08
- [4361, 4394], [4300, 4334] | 1.03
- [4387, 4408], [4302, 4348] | 1.01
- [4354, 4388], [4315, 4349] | 1.06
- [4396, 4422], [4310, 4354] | 1.05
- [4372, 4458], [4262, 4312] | 1.04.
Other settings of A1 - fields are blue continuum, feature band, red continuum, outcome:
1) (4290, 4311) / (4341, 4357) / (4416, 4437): 0.6 Angstrom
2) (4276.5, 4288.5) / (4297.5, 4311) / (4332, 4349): -1.0 Angstrom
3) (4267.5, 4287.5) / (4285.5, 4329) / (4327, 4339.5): -1.0 Angstrom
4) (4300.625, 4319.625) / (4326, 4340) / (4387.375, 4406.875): 0.1 Angstrom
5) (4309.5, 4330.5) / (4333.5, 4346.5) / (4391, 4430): -0.2 Angstrom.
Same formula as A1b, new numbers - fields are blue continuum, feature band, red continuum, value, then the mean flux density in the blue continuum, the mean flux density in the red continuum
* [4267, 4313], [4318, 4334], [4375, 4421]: 0.1 Angstrom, 2.74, 2.81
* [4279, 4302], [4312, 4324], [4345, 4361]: 0.6 Angstrom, 2.67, 2.83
